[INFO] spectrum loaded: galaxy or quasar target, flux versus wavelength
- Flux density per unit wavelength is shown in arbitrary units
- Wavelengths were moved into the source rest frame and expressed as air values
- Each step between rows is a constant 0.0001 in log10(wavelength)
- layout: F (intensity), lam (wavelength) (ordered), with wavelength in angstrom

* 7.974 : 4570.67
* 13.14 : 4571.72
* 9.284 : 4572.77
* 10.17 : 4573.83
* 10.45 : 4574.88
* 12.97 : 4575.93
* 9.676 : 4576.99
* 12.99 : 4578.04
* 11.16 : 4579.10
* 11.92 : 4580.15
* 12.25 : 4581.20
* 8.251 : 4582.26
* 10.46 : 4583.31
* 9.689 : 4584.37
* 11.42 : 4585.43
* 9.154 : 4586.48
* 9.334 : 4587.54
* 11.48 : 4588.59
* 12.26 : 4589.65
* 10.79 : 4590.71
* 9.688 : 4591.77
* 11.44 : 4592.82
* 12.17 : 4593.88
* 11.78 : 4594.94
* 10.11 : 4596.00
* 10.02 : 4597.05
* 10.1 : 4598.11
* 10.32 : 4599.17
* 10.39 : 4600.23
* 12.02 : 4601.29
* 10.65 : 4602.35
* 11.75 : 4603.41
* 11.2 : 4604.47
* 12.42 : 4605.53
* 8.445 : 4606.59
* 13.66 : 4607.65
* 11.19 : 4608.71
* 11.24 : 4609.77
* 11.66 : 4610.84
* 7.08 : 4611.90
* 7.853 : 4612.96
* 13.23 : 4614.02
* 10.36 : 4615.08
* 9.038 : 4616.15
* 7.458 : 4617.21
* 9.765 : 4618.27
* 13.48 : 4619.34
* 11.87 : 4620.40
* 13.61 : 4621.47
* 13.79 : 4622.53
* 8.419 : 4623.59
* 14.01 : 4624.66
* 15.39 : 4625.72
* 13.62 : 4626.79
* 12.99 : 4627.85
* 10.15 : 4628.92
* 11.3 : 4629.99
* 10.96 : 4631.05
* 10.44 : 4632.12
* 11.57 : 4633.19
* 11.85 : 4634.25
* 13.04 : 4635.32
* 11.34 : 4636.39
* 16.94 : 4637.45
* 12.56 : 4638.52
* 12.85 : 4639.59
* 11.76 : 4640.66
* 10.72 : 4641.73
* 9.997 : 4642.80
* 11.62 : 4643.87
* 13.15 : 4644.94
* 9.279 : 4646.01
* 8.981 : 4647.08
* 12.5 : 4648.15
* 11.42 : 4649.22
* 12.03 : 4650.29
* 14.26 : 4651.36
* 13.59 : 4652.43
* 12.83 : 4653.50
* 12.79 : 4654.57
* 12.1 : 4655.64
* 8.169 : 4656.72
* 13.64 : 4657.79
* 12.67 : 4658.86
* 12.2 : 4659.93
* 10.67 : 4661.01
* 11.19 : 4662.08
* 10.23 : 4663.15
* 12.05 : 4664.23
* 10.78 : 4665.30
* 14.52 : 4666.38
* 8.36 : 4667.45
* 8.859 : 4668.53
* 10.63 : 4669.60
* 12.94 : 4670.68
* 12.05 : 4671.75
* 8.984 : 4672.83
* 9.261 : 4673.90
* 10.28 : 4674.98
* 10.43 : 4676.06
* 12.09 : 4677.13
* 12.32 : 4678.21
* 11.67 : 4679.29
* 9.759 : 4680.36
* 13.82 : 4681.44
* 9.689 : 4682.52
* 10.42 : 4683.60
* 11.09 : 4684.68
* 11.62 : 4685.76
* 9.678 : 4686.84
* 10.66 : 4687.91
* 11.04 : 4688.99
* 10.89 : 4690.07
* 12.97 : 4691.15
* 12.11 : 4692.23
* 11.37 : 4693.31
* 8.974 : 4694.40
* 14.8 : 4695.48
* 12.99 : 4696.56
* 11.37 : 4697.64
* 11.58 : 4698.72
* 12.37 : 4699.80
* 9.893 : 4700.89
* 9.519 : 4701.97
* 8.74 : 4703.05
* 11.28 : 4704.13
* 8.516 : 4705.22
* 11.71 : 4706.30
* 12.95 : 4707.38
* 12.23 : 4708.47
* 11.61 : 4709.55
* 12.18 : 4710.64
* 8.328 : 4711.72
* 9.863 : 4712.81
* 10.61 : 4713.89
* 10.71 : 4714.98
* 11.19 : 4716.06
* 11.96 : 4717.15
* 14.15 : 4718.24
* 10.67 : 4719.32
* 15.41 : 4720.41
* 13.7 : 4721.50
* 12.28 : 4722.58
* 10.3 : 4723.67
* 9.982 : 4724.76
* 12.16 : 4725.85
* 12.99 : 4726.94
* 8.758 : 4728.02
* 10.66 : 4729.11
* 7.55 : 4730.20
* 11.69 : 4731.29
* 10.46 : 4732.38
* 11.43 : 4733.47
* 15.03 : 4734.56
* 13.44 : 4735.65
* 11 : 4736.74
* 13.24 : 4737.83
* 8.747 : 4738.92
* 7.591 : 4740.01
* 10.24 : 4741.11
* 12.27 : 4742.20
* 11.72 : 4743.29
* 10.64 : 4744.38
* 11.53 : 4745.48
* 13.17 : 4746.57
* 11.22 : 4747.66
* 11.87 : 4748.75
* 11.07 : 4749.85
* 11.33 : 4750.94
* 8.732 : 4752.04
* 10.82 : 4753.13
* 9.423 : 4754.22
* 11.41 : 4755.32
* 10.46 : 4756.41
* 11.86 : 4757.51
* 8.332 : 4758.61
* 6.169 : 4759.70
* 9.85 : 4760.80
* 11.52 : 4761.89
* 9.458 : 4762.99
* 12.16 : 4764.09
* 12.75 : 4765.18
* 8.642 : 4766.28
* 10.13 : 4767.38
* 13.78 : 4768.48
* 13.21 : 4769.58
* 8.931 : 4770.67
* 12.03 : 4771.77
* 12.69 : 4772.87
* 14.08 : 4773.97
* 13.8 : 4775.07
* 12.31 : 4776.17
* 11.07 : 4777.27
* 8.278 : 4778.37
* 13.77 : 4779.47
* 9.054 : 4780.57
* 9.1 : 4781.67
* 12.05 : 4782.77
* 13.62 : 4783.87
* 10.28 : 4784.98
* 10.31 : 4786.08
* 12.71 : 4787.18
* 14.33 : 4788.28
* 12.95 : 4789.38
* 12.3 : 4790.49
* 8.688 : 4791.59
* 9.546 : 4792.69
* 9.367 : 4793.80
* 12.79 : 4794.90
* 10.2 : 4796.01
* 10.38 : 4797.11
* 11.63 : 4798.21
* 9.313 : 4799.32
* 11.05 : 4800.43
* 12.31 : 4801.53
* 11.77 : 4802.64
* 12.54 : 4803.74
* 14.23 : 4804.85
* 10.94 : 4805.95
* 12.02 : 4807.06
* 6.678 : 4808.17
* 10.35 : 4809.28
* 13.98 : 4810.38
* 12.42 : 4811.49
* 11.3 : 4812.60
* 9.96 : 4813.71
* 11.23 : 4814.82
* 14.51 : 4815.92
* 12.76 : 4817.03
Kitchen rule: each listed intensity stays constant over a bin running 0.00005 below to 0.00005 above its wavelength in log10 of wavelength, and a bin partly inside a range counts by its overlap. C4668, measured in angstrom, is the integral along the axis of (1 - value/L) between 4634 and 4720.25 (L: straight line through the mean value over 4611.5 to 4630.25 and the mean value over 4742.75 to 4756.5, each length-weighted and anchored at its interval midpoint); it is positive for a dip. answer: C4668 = -1.7 angstrom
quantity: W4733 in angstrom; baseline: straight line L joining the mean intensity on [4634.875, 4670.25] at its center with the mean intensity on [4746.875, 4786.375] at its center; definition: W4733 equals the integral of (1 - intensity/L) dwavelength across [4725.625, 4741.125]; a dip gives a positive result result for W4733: 0.3 angstrom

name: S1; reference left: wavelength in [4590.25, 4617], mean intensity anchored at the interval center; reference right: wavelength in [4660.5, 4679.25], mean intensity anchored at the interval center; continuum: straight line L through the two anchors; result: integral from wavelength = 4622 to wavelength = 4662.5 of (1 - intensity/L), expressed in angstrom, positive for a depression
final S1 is -4.4 angstrom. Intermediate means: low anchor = 10.7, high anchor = 10.9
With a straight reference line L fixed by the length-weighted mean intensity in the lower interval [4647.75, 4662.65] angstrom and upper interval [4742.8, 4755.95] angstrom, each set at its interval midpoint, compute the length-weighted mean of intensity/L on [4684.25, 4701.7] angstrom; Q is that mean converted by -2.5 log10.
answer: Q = 0.03 mag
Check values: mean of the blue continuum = 12.1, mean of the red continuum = 11.1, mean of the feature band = 11.4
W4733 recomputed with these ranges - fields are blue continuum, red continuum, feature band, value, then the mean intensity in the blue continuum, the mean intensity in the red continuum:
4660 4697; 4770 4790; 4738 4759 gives 1.5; 11.2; 11.8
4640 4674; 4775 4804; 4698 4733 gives 0.7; 11.4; 11.3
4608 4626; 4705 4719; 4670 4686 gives 0.2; 11.1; 11.3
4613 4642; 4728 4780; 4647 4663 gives -0.4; 11.9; 11.1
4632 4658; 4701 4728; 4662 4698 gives 1.4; 12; 11.3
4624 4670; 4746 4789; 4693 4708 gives 0.5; 11.9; 11.2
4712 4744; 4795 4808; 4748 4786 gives 1.2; 11.3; 11.4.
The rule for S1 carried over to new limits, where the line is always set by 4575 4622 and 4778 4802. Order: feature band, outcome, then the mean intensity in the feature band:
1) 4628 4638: -1.0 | 12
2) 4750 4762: 1.2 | 9.98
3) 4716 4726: -1.1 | 12.2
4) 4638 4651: -0.6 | 11.4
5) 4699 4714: 0.4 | 10.7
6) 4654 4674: -0.5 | 11.2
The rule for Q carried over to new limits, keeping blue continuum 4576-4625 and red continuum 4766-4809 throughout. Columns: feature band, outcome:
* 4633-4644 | -0.117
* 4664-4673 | 0.000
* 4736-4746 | 0.042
